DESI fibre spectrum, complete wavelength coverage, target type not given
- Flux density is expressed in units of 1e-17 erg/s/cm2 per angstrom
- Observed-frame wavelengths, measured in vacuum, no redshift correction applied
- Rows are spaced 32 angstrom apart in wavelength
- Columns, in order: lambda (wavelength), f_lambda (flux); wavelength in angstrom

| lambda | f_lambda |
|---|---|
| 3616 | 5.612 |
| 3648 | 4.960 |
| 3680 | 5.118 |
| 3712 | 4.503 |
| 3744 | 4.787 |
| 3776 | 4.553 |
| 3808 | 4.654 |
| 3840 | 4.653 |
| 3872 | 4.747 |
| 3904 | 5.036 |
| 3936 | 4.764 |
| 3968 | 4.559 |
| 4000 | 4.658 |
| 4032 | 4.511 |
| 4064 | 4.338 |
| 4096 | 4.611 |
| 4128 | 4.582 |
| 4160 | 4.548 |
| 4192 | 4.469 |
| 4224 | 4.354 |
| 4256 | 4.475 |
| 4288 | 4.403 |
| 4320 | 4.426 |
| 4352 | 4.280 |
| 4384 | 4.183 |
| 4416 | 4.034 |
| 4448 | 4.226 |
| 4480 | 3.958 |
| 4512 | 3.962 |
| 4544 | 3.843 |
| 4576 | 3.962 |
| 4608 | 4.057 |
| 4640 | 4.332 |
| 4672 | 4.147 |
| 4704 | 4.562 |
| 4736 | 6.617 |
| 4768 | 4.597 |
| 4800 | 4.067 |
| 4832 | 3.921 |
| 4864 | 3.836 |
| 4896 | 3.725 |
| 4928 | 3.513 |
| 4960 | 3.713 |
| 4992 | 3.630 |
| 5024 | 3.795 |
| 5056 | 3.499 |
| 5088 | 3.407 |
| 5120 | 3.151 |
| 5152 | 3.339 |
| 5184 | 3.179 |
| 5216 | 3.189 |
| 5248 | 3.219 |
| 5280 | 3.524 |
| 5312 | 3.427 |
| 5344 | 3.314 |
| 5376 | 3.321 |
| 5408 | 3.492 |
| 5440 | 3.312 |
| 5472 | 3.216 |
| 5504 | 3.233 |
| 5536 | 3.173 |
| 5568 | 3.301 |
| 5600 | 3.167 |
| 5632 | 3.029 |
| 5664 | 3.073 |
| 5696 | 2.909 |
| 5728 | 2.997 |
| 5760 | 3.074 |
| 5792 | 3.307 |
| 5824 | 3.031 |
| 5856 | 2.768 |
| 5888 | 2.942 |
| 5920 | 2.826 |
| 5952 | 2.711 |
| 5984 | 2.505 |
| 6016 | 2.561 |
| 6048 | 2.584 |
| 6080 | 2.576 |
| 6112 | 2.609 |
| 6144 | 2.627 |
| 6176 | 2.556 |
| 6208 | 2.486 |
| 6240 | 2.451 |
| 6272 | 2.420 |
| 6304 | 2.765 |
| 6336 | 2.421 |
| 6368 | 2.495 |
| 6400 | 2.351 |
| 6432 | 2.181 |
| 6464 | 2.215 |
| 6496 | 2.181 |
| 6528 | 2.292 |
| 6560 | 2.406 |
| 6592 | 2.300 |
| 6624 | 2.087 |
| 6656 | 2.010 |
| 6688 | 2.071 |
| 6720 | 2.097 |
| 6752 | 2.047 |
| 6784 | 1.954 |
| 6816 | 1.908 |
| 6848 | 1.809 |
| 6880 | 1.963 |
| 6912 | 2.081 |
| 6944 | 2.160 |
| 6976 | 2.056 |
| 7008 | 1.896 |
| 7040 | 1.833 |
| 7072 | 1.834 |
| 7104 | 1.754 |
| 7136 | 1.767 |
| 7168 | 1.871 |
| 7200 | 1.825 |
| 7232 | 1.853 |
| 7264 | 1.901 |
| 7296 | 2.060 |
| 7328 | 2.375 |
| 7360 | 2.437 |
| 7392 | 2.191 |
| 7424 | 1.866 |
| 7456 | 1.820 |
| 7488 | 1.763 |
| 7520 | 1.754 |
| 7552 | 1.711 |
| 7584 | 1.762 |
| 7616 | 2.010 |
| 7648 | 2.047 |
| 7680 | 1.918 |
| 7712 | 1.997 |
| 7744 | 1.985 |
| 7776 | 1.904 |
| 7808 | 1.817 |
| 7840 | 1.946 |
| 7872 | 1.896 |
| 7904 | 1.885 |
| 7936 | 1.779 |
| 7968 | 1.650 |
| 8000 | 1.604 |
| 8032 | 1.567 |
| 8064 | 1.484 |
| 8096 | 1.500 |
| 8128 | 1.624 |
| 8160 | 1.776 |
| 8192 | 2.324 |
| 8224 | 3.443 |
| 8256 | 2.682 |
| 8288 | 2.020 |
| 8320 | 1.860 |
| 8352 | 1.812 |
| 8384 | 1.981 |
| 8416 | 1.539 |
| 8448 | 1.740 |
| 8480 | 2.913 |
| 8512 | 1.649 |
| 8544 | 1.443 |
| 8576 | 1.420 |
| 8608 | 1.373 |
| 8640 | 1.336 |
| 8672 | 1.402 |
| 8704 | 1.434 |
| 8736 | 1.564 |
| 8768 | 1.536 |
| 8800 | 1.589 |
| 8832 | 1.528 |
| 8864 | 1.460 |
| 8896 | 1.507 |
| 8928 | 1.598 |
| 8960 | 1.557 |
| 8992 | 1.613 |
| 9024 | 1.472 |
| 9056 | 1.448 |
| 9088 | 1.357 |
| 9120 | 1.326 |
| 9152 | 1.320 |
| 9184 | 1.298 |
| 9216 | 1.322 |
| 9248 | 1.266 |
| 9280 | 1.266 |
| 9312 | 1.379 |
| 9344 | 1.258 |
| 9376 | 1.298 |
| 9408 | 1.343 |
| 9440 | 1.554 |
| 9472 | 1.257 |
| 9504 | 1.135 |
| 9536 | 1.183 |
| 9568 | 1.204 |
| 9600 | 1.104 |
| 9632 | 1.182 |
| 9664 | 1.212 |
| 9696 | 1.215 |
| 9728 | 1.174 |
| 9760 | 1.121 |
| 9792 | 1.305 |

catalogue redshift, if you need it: 0.69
